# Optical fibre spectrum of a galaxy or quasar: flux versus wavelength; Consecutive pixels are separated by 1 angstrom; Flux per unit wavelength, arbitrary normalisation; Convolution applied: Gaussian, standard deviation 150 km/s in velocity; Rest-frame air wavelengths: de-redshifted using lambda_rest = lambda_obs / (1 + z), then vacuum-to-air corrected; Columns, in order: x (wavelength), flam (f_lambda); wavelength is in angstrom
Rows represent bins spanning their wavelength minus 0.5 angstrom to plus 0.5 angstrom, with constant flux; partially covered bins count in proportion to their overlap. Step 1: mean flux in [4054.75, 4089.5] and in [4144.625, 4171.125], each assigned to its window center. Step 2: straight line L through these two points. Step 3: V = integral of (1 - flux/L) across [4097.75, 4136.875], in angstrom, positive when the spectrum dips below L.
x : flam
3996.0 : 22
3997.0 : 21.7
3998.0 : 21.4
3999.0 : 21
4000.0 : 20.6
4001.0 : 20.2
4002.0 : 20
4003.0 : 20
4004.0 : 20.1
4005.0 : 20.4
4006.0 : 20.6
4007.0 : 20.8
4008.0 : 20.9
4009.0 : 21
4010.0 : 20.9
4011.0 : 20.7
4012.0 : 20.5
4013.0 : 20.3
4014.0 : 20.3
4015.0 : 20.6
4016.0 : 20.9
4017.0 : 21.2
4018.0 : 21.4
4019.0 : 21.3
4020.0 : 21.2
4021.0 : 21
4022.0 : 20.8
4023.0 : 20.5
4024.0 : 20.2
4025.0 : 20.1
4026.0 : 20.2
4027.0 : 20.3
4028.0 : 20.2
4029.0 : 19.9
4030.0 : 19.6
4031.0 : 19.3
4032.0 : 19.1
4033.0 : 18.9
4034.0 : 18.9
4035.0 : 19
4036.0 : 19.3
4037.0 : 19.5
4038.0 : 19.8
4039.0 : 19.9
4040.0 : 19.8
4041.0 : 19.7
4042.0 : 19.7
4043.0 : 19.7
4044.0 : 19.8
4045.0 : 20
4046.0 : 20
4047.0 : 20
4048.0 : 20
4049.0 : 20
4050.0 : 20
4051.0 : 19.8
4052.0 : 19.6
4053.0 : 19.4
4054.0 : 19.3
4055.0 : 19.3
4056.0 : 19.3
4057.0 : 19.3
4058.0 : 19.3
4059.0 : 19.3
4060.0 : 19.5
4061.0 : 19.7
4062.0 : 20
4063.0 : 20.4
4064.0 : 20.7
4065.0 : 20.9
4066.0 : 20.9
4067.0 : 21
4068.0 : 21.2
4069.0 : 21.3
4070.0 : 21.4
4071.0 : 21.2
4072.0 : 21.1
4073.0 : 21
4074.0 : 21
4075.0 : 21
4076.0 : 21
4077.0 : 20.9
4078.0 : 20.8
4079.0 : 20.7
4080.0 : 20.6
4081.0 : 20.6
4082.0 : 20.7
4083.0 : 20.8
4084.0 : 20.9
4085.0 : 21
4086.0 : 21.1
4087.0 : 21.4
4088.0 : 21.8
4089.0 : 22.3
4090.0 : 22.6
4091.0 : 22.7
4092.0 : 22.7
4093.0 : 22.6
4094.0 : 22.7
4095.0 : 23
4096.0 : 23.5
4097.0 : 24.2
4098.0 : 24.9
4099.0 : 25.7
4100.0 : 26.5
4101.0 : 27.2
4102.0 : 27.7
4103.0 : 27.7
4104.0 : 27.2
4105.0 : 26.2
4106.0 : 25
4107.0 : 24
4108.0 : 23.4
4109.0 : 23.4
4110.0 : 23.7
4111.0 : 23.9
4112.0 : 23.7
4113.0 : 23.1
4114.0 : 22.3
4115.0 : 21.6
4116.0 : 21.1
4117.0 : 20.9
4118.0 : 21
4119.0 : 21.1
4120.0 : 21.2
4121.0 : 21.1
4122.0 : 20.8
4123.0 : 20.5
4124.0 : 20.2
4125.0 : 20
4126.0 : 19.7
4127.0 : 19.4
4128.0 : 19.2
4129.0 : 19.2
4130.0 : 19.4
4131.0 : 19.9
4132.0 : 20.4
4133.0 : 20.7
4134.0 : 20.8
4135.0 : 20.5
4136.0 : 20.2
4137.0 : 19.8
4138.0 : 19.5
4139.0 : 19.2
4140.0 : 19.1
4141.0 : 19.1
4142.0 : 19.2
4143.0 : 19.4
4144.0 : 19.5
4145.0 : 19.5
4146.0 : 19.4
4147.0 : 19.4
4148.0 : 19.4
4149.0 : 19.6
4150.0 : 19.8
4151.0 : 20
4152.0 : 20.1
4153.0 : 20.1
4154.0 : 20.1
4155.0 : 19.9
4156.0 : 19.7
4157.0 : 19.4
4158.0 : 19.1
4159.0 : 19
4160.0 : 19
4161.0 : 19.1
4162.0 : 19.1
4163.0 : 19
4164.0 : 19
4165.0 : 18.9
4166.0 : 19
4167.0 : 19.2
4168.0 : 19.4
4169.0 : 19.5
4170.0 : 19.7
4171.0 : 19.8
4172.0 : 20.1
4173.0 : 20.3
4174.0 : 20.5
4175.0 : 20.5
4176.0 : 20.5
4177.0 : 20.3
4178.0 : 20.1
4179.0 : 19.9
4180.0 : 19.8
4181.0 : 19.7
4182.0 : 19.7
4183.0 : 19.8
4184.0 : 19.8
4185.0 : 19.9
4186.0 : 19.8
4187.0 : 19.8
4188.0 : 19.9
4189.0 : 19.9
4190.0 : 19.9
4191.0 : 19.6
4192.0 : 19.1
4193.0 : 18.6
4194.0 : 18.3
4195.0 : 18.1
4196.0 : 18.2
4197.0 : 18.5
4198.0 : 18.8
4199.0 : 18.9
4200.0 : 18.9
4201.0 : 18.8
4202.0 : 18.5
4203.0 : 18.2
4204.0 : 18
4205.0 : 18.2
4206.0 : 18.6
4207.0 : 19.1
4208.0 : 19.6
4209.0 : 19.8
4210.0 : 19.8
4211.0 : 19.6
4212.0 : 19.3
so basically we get -4.6 angstrom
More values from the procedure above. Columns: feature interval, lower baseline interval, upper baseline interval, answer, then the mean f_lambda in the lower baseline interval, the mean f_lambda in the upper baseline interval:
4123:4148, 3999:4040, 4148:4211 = -0.1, 20.3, 19.4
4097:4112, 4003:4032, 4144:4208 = -4.1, 20.5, 19.4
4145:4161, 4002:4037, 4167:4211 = 0.0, 20.3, 19.4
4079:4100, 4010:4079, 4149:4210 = -2.5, 20.2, 19.4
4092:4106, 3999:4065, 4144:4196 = -3.8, 20.1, 19.6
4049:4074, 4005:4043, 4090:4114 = 2.3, 20.2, 24.5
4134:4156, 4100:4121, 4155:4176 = 1.5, 23.8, 19.5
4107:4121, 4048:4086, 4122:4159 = -1.7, 20.4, 19.7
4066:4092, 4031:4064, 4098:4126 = 0.2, 19.6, 23.3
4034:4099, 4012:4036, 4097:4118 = 4.6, 20.2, 24.4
